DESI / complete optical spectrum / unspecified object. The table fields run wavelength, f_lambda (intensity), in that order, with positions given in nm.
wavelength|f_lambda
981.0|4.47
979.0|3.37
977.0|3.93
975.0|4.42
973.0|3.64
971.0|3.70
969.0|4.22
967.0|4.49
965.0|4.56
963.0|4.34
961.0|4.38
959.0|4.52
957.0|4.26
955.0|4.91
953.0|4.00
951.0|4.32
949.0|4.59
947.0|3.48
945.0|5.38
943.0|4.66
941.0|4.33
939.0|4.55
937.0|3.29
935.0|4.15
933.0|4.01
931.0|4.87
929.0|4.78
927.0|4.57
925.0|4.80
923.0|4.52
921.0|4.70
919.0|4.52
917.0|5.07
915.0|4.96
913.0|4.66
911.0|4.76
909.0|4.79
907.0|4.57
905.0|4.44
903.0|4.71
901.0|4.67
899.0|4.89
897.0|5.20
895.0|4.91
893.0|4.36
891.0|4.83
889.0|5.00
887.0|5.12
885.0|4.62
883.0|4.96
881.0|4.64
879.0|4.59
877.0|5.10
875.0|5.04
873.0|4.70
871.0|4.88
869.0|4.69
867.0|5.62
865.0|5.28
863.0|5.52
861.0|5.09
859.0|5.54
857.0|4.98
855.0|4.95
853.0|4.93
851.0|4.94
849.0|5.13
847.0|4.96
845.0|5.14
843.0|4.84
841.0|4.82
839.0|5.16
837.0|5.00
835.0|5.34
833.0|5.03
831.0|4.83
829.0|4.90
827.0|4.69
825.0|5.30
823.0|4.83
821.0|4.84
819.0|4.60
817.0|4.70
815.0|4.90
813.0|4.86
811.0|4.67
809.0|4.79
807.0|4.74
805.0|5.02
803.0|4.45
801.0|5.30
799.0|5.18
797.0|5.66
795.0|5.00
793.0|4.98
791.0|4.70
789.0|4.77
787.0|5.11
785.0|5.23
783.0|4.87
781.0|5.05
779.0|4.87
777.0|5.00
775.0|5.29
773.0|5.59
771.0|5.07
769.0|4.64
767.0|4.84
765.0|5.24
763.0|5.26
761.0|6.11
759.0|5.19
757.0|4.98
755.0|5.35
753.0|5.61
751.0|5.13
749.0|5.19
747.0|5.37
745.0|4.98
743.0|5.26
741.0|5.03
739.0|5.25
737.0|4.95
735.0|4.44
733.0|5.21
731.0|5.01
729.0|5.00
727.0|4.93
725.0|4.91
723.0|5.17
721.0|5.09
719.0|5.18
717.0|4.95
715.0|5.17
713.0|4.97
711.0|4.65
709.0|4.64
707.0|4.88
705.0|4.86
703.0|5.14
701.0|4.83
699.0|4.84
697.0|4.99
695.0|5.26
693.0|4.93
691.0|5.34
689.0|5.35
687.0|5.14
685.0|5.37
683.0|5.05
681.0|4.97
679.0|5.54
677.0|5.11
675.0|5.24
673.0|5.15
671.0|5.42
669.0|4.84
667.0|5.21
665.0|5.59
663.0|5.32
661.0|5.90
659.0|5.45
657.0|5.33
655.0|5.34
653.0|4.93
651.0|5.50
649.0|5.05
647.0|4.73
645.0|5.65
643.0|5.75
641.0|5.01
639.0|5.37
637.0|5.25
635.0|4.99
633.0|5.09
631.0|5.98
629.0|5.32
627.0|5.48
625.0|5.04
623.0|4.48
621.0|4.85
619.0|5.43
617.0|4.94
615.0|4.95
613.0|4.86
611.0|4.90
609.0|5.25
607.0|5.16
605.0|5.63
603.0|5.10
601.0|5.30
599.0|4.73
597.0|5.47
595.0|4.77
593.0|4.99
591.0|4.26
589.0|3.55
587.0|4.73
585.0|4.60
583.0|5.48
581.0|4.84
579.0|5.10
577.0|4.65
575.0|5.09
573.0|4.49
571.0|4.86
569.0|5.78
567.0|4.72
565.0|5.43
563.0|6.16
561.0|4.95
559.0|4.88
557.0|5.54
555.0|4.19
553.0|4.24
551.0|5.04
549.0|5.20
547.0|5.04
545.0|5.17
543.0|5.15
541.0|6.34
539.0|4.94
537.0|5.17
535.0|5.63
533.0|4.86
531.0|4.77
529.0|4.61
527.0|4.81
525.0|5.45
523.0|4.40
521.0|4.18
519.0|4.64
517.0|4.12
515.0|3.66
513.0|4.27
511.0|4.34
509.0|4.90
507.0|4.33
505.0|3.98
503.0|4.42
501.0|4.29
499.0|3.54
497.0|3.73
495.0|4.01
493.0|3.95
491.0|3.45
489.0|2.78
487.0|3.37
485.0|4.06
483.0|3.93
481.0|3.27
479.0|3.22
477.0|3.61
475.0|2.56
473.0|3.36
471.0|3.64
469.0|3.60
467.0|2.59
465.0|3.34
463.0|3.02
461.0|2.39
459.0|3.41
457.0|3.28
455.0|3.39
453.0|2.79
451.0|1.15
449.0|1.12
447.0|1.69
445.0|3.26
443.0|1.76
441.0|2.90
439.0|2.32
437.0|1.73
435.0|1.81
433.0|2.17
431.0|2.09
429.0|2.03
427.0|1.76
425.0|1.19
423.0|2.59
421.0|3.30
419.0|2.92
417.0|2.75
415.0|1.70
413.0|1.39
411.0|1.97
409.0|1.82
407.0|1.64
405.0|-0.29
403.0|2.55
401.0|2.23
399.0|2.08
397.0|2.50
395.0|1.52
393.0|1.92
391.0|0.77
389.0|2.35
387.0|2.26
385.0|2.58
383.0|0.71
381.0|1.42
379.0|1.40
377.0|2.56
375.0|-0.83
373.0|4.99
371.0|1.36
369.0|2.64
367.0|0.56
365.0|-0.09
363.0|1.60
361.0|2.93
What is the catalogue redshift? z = 0.137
